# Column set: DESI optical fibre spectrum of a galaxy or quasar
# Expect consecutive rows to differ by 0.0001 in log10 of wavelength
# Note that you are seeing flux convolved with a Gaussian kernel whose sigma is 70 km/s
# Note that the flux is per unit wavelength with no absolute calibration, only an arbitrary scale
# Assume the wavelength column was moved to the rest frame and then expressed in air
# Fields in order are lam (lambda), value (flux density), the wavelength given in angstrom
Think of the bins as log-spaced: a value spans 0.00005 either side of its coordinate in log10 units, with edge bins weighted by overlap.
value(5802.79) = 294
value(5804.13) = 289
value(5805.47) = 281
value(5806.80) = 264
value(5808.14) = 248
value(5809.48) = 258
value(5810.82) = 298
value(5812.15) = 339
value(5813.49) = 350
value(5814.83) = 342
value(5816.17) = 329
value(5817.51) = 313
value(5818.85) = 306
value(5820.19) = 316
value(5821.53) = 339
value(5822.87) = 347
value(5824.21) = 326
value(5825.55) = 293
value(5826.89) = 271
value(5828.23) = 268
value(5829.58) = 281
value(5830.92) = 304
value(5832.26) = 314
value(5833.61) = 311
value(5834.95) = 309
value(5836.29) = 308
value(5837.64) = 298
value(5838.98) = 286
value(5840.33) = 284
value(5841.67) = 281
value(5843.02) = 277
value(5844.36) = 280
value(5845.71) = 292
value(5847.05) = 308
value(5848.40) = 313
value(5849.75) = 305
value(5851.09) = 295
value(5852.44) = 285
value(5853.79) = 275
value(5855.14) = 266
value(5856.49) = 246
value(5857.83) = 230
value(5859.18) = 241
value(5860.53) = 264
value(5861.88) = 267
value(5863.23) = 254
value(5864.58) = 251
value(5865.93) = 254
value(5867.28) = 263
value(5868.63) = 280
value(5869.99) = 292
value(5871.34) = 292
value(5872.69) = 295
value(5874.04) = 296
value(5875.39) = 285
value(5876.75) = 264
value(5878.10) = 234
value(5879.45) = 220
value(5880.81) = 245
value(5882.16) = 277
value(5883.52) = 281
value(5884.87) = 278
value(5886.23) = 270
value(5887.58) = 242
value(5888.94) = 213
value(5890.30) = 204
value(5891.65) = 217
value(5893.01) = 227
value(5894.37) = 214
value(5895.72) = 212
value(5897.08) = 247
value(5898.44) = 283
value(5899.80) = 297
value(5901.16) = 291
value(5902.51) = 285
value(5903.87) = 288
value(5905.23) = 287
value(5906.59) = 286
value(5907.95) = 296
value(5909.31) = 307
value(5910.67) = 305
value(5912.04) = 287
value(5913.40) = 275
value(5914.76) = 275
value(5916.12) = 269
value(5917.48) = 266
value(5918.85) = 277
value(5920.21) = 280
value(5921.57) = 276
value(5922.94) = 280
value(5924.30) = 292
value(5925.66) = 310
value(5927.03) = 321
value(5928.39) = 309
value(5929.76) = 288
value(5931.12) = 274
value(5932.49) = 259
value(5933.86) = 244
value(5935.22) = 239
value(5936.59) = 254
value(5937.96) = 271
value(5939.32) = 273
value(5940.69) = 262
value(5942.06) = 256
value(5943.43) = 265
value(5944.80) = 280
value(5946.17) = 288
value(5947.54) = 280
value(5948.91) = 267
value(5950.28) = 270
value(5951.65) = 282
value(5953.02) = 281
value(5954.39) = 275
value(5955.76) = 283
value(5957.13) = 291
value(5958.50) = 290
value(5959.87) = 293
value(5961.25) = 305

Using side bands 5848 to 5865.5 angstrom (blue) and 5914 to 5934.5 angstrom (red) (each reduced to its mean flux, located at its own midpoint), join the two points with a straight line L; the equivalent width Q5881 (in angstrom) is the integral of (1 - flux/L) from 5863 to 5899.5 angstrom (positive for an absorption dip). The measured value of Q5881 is 2.3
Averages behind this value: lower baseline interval 268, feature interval 256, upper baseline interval 281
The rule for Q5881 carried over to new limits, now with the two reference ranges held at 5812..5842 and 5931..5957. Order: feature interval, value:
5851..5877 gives 2.37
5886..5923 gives 2.11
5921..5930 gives -0.72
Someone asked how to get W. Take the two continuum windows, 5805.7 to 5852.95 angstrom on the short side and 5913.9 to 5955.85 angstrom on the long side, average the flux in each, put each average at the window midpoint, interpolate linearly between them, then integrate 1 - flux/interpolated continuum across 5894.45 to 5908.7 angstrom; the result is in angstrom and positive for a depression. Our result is 0.4 angstrom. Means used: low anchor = 301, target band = 275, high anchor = 276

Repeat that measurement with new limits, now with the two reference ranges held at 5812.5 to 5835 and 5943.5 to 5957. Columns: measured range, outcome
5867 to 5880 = 1.16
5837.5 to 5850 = 0.65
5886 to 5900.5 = 2.77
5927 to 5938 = 0.50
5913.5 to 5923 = 0.42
